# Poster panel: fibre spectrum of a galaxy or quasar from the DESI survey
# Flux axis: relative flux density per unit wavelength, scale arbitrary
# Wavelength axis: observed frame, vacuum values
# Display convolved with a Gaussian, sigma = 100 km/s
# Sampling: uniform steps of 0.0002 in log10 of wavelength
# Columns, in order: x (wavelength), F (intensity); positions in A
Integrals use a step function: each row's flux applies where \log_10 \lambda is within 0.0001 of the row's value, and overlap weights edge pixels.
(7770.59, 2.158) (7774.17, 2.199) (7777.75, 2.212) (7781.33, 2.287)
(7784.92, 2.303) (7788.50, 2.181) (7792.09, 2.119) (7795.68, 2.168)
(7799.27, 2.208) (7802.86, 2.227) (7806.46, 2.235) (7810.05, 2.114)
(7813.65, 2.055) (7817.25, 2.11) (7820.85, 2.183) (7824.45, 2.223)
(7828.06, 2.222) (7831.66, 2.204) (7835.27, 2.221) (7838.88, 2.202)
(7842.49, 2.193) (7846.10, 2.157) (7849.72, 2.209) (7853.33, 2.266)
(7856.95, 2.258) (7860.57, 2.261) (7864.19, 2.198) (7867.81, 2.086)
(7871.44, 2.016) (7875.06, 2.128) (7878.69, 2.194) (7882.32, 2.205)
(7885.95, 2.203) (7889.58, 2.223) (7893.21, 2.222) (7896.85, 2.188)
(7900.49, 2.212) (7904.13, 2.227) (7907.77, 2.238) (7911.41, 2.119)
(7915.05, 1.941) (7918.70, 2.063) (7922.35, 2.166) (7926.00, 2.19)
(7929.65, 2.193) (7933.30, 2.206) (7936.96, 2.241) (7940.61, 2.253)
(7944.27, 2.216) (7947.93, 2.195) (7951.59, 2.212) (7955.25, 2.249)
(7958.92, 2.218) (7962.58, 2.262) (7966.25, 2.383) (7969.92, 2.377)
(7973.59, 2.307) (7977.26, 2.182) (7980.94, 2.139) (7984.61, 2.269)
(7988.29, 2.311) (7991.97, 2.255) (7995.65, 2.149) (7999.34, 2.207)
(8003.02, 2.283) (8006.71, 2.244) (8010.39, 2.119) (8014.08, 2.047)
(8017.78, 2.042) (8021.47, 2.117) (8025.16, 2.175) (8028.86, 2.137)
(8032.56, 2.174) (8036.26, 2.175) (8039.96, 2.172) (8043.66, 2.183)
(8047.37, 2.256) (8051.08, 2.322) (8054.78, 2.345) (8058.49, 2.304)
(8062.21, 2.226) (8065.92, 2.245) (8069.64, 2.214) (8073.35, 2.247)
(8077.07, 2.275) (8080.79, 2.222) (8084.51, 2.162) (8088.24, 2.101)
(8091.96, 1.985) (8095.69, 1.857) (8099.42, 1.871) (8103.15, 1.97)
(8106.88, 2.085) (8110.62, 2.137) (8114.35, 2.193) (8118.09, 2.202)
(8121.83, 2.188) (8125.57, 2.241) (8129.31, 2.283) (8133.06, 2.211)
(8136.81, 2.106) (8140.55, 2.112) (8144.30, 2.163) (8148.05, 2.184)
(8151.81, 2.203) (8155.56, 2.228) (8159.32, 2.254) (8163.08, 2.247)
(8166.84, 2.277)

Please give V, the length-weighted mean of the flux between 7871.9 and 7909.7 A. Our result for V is 2.2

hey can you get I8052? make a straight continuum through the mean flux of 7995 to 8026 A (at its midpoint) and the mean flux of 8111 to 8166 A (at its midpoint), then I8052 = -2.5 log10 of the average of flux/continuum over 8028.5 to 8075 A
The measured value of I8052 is -0.03 mag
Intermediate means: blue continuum 2.15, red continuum 2.2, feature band 2.23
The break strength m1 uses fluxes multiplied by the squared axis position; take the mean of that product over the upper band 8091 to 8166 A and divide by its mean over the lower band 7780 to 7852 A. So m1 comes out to 1.06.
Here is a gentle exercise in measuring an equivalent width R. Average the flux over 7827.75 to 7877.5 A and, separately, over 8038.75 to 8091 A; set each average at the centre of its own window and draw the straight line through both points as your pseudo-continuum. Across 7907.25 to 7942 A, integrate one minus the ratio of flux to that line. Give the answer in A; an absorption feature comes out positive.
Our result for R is 0.7 A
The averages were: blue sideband 2.19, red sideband 2.23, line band 2.16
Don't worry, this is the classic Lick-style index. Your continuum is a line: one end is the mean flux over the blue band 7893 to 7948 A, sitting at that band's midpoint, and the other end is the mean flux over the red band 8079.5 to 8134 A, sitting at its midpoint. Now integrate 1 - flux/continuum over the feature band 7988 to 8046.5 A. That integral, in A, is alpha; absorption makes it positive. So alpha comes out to -0.79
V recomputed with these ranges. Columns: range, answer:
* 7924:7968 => 2.23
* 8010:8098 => 2.17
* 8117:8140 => 2.2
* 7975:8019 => 2.19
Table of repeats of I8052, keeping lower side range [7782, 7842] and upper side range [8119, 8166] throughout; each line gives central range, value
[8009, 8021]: 0.06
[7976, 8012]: -0.01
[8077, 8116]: 0.07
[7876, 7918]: 0.01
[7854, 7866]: -0.03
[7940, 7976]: -0.03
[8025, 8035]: 0.02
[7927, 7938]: -0.01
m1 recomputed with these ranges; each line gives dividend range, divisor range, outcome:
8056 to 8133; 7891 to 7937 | 1.04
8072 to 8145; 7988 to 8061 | 0.99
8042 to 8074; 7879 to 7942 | 1.08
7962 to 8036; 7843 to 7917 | 1.04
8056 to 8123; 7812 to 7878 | 1.04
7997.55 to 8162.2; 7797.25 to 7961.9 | 1.04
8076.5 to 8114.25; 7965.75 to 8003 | 0.94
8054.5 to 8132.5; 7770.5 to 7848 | 1.06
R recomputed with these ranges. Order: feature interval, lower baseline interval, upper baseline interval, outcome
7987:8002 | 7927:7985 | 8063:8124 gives -0.1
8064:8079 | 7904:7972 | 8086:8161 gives -0.7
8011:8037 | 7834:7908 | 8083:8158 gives 0.4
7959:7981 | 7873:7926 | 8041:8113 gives -1.2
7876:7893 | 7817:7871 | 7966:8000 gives 0.1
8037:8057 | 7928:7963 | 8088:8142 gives -0.9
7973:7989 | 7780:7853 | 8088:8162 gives -0.5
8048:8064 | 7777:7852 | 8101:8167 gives -0.8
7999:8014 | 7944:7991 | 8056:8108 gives 0.1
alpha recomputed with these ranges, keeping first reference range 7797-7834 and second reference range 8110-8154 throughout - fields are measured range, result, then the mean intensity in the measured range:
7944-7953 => -0.1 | 2.21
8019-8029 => 0.2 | 2.14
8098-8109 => 1.0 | 1.98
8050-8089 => -1.1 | 2.24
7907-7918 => 0.5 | 2.08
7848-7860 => -0.4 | 2.25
